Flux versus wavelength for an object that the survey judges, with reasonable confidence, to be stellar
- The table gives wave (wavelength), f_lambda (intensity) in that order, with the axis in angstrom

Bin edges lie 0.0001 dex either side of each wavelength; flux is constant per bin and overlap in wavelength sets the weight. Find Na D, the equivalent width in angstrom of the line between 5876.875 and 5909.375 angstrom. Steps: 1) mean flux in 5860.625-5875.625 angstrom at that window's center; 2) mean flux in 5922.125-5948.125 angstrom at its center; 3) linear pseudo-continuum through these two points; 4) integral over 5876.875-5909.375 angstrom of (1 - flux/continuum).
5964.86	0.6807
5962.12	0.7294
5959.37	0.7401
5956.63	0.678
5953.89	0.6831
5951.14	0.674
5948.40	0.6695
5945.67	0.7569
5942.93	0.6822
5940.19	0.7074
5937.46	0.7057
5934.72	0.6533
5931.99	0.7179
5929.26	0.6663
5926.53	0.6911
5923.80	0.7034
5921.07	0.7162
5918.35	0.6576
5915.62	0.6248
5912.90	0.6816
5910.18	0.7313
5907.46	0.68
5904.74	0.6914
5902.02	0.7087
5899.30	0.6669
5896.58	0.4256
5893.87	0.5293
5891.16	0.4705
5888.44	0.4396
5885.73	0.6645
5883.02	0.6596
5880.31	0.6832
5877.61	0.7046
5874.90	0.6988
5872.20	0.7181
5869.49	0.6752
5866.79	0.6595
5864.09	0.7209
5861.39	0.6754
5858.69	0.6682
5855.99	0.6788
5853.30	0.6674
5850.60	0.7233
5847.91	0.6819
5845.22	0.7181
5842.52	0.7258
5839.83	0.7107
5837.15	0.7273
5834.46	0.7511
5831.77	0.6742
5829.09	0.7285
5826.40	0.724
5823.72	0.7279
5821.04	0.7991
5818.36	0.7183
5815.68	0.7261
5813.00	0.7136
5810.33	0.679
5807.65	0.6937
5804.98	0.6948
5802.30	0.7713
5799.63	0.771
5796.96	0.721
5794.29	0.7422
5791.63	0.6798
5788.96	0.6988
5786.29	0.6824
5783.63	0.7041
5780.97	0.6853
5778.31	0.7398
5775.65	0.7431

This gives 3.9 angstrom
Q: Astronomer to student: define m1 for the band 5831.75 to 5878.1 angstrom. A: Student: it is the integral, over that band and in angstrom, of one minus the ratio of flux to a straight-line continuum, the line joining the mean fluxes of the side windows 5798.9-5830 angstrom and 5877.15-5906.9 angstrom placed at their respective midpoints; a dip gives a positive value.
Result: -2.6 angstrom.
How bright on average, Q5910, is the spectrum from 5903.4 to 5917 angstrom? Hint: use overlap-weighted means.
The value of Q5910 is 0.682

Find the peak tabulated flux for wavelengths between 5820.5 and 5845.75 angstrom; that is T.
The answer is 0.7991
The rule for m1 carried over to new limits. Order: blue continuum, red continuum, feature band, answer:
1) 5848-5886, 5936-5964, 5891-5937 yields 2.74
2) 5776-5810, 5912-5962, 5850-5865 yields 0.38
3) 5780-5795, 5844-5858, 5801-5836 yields -1.41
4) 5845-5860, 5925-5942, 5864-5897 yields 3.25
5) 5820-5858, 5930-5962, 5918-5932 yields 0.18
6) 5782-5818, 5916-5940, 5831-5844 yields -0.26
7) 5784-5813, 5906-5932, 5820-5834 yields -0.47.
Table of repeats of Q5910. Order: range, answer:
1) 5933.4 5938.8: 0.679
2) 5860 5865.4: 0.698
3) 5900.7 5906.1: 0.7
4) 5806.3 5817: 0.703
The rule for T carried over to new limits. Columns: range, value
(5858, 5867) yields 0.7209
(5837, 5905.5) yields 0.7273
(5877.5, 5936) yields 0.7313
